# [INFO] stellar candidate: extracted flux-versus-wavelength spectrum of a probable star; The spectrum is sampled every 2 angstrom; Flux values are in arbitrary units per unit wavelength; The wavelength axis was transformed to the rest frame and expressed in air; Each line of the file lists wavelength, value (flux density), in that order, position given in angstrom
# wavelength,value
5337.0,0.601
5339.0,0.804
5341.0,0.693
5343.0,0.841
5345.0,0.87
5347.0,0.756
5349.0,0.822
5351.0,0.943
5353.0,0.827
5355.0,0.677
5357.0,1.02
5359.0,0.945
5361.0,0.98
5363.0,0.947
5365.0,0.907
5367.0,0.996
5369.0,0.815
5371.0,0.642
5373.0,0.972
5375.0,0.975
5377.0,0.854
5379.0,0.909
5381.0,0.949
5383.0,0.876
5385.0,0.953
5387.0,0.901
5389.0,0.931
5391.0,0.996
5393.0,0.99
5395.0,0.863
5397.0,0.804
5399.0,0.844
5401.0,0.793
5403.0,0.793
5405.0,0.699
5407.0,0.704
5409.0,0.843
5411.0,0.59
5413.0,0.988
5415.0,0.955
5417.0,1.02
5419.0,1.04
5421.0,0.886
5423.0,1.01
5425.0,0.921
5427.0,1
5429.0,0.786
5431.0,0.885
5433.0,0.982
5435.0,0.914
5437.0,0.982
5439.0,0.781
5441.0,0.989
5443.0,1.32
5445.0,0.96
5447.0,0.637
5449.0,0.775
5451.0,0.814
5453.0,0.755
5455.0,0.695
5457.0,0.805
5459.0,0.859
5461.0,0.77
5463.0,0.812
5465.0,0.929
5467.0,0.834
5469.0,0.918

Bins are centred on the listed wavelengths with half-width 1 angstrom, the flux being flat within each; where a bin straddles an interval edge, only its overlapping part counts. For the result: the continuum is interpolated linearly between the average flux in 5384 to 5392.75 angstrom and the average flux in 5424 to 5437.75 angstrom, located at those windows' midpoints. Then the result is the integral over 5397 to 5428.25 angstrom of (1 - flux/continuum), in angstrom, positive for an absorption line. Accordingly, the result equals 2.2 angstrom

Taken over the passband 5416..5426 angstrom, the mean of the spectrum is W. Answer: 0.975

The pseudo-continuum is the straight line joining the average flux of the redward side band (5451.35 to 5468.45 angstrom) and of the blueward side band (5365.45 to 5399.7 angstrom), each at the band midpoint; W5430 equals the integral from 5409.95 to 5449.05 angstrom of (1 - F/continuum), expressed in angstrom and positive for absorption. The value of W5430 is -3.7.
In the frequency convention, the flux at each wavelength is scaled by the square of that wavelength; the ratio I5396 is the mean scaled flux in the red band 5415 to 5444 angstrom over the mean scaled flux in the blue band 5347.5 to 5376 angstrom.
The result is 1.1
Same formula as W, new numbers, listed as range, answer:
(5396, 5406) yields 0.787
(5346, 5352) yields 0.84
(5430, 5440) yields 0.909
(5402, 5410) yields 0.76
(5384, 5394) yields 0.954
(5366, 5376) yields 0.88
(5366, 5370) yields 0.905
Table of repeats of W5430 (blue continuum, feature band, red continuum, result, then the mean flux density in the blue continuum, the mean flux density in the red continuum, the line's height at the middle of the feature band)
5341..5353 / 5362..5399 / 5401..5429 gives -2.2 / 0.832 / 0.874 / 0.853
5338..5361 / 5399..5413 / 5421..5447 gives 2.3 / 0.842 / 0.946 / 0.911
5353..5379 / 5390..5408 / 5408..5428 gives 1.6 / 0.892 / 0.925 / 0.913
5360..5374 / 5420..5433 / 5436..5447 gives 0.5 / 0.894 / 0.973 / 0.957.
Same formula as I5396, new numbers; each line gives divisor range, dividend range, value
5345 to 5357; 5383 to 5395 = 1.15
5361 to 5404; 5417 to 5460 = 1.03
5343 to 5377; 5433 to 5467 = 1.02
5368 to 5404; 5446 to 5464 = 0.90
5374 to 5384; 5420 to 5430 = 1.03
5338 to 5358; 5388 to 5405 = 1.07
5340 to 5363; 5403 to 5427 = 1.05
